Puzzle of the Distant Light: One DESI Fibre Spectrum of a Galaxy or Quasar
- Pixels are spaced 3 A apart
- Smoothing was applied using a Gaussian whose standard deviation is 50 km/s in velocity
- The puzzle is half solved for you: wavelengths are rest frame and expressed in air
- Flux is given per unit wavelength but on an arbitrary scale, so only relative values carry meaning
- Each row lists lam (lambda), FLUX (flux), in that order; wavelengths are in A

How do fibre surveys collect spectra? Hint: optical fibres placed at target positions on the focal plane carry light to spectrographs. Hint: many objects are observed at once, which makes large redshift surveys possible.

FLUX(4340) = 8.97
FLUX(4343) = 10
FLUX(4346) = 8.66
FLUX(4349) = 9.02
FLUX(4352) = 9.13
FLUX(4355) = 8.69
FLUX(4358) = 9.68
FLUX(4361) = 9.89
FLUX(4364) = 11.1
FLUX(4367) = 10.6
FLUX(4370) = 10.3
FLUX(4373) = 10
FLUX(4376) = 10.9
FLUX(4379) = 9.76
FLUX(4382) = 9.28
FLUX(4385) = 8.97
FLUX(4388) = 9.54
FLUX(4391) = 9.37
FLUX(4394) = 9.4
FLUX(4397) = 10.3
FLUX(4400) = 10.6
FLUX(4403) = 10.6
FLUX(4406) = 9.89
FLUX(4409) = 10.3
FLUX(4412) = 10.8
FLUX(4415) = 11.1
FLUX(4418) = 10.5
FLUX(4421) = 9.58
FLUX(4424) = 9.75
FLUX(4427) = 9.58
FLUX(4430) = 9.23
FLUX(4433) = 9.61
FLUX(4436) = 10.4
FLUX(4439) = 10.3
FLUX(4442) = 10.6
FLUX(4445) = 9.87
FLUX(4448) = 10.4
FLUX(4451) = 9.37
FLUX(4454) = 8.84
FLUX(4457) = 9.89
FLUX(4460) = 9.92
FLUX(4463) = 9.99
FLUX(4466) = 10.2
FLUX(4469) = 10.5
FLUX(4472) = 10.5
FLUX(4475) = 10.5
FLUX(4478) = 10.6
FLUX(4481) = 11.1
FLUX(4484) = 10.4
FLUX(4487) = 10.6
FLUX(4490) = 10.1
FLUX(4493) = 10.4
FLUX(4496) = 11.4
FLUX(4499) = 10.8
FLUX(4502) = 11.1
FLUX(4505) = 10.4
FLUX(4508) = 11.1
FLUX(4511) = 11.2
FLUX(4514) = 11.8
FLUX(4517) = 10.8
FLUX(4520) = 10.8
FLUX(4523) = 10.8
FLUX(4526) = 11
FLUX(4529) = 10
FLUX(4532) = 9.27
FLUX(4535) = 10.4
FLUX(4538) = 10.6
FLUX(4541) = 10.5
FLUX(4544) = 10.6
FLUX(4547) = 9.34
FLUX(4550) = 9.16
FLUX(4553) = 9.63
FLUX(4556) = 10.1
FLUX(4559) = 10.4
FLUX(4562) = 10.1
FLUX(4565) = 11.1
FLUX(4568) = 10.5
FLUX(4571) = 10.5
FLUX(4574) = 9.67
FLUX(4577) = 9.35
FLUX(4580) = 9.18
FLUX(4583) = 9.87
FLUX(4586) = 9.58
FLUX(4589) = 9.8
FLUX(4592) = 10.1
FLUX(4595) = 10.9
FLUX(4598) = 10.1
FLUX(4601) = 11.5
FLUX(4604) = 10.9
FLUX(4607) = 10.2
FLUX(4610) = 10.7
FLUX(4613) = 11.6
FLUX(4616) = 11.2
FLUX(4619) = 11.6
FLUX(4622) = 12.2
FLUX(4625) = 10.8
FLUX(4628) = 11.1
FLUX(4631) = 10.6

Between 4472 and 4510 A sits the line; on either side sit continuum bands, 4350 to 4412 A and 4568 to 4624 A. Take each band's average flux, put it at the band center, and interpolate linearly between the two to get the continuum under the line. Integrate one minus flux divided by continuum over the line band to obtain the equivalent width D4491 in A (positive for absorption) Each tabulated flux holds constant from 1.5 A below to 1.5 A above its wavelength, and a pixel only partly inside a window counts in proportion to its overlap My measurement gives -1.8 A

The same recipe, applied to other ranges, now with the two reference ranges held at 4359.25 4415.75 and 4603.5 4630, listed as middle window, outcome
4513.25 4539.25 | 0.41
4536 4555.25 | 1.49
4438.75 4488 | 1.23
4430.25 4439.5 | 0.33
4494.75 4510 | -0.47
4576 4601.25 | 2.38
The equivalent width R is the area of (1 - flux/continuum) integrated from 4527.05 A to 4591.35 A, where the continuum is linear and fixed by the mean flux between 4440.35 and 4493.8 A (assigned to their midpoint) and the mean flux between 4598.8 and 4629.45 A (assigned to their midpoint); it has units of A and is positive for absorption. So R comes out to 4.8 A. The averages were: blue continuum 10.2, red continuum 11.2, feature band 9.99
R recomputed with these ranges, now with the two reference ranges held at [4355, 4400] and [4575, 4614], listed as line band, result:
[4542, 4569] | 0.26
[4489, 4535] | -2.70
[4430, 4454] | 0.17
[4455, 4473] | -0.12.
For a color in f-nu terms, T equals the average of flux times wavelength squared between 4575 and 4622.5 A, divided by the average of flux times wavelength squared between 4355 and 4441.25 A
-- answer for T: 1.1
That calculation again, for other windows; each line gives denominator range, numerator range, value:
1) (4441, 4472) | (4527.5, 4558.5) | 1.04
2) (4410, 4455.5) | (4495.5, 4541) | 1.12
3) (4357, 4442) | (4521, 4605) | 1.09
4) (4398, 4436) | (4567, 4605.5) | 1.08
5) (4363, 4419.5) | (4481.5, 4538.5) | 1.11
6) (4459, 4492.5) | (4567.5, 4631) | 1.07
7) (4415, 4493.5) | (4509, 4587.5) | 1.05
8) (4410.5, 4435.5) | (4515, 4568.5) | 1.08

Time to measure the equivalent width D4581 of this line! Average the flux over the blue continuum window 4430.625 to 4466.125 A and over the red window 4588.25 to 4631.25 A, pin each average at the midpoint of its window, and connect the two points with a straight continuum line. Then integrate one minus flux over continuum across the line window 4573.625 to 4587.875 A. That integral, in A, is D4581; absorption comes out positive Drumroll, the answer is 1.6 A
